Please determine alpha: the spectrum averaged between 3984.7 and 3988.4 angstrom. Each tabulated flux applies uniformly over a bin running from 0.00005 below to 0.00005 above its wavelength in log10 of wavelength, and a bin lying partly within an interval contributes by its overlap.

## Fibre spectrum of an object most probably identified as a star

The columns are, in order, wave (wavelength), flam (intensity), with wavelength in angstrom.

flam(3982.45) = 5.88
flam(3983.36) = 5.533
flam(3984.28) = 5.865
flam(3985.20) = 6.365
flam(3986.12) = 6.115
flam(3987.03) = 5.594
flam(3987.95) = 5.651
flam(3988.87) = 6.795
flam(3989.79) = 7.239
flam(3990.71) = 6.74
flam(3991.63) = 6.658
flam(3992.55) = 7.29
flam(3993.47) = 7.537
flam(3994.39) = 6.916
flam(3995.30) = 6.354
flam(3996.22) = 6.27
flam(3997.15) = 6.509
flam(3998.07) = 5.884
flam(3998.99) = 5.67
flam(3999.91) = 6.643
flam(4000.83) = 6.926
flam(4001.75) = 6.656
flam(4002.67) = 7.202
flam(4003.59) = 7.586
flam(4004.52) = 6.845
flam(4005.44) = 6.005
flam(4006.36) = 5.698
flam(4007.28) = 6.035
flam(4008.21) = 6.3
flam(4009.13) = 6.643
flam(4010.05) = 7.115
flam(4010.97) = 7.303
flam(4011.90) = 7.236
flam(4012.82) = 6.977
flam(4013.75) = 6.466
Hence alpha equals 5.93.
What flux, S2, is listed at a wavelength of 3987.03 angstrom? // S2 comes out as 5.594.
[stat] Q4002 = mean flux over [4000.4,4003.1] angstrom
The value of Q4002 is 6.93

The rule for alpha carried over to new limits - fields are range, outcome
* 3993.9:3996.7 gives 6.52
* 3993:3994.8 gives 7.23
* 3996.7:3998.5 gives 6.2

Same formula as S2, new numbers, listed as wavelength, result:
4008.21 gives 6.3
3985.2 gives 6.365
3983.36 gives 5.533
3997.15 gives 6.509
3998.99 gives 5.67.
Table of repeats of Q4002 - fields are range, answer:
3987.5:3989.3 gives 6.21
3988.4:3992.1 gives 6.84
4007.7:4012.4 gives 6.91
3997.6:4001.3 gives 6.29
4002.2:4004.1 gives 7.36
